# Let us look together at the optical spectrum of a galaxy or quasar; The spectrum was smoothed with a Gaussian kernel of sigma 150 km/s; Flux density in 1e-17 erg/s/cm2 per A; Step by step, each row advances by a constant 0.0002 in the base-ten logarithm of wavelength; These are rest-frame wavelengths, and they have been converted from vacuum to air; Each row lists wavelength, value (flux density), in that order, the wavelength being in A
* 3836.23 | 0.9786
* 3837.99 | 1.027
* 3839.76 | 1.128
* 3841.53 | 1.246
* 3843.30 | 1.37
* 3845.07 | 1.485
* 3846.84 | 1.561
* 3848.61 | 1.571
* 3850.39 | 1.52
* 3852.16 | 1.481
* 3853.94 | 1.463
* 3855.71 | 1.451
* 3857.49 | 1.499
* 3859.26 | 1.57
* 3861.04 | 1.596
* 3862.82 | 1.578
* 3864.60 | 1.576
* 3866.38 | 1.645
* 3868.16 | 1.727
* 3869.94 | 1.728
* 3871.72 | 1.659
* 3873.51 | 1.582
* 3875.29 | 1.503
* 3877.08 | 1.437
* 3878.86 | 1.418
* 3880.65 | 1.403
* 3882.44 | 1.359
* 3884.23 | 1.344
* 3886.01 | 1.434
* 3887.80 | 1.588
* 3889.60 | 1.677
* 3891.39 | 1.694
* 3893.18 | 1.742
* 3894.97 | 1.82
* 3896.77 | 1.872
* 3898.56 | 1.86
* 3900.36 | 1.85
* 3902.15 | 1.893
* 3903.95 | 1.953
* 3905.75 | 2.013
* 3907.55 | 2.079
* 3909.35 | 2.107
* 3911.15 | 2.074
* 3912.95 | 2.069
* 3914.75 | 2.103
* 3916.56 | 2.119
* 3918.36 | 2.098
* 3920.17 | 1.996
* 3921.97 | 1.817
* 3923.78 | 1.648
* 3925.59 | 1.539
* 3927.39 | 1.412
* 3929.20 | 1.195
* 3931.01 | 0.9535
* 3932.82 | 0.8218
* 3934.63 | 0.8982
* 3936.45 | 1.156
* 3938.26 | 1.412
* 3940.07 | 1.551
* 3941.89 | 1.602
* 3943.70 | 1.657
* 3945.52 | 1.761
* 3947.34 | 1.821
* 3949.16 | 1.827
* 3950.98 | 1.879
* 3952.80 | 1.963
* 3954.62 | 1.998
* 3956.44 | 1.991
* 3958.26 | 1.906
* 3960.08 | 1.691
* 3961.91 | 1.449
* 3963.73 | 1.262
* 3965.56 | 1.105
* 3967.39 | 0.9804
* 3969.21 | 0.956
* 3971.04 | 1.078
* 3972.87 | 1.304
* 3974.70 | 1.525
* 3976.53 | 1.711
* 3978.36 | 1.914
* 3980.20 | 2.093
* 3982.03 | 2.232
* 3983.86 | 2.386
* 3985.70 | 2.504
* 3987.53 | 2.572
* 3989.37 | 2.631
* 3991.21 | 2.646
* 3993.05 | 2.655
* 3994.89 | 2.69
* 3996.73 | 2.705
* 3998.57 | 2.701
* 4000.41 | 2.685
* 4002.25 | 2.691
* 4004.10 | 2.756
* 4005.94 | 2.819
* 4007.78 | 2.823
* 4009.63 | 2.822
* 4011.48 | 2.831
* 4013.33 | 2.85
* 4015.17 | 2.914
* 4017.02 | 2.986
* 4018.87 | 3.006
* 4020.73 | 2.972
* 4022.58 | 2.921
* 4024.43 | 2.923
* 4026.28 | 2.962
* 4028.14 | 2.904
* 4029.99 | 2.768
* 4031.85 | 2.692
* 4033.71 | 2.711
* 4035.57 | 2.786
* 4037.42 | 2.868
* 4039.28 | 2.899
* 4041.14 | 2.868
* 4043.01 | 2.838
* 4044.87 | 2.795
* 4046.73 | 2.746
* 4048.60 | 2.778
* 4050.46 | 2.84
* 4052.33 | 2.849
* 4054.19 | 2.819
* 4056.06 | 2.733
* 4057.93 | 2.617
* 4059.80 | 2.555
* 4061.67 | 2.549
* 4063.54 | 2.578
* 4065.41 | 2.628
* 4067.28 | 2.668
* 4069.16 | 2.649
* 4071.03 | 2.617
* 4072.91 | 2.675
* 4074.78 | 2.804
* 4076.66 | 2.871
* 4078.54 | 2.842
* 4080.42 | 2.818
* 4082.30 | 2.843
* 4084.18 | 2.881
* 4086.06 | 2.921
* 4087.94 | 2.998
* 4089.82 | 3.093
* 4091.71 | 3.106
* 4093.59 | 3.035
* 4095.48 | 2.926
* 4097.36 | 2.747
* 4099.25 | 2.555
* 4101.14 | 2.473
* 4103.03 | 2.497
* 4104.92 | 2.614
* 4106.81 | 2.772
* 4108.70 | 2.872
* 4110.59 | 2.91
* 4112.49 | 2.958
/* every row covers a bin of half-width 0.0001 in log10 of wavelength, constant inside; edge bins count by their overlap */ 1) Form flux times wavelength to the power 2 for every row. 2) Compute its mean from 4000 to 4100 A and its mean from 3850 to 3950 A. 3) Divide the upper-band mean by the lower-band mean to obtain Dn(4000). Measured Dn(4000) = 1.9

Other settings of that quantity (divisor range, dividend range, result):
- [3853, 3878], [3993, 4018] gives 1.90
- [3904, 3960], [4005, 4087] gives 1.73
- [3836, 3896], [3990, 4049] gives 2.02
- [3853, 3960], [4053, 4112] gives 1.81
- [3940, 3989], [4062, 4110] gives 1.69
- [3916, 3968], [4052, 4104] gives 1.88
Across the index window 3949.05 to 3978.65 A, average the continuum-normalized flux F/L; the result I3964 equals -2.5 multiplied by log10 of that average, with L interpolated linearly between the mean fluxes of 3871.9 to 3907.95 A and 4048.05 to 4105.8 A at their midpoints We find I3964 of 0.33 mag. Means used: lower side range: 1.67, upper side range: 2.76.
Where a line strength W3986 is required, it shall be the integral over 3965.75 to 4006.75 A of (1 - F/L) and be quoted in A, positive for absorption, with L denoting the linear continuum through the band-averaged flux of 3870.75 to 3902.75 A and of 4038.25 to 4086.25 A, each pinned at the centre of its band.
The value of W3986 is 1.9 A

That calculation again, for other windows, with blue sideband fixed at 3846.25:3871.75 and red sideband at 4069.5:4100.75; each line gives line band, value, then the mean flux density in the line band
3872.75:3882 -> 1.18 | 1.46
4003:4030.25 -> -4.70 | 2.89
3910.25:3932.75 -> 2.34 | 1.72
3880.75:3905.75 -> 0.97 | 1.7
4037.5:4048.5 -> -0.92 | 2.83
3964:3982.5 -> 6.32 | 1.46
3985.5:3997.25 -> -1.60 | 2.63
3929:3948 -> 6.37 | 1.35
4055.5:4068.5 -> 0.48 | 2.61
